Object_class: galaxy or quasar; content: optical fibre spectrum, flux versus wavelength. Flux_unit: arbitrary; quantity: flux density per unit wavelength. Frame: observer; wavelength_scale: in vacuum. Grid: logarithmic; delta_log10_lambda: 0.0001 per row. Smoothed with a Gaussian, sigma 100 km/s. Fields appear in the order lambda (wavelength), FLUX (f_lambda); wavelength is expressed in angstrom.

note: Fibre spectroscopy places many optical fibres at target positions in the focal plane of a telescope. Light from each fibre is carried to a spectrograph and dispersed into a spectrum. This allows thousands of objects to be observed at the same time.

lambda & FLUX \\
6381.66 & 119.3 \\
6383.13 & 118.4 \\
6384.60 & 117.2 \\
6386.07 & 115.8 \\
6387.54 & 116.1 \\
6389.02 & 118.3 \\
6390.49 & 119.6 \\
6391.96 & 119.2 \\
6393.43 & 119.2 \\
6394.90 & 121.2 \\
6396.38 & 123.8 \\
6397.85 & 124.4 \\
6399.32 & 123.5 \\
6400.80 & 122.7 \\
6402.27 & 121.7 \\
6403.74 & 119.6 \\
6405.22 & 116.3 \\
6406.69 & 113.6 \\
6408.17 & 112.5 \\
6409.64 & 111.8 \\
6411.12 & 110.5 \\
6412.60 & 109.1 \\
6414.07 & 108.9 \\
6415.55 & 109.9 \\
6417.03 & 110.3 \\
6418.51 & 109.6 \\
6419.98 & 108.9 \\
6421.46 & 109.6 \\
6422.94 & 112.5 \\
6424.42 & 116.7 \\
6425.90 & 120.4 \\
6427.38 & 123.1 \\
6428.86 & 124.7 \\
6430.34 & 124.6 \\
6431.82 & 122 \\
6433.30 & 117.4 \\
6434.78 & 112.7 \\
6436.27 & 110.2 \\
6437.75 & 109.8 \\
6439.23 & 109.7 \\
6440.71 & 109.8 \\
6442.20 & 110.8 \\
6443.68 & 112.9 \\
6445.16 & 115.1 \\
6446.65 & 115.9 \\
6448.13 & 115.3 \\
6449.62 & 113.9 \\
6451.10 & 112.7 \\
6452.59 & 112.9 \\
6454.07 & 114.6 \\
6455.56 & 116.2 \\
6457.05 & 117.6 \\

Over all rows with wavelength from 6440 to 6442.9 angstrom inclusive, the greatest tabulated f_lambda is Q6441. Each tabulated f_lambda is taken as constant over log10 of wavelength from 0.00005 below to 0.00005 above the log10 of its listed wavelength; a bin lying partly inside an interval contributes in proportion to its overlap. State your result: 110.8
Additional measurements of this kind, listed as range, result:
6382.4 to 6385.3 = 118.4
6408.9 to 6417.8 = 111.8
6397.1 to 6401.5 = 124.4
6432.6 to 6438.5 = 117.4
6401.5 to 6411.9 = 121.7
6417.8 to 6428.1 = 123.1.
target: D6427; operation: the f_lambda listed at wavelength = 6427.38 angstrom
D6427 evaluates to 123.1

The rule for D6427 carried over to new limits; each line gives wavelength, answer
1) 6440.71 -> 109.8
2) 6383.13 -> 118.4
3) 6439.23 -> 109.7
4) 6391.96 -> 119.2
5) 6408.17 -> 112.5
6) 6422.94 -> 112.5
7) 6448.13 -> 115.3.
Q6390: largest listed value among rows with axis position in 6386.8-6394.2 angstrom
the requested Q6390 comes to 119.6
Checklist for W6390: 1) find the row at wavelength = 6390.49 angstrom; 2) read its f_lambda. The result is 119.6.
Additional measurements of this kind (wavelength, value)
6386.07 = 115.8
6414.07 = 108.9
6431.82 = 122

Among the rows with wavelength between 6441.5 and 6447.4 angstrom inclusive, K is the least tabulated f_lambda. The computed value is 110.8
